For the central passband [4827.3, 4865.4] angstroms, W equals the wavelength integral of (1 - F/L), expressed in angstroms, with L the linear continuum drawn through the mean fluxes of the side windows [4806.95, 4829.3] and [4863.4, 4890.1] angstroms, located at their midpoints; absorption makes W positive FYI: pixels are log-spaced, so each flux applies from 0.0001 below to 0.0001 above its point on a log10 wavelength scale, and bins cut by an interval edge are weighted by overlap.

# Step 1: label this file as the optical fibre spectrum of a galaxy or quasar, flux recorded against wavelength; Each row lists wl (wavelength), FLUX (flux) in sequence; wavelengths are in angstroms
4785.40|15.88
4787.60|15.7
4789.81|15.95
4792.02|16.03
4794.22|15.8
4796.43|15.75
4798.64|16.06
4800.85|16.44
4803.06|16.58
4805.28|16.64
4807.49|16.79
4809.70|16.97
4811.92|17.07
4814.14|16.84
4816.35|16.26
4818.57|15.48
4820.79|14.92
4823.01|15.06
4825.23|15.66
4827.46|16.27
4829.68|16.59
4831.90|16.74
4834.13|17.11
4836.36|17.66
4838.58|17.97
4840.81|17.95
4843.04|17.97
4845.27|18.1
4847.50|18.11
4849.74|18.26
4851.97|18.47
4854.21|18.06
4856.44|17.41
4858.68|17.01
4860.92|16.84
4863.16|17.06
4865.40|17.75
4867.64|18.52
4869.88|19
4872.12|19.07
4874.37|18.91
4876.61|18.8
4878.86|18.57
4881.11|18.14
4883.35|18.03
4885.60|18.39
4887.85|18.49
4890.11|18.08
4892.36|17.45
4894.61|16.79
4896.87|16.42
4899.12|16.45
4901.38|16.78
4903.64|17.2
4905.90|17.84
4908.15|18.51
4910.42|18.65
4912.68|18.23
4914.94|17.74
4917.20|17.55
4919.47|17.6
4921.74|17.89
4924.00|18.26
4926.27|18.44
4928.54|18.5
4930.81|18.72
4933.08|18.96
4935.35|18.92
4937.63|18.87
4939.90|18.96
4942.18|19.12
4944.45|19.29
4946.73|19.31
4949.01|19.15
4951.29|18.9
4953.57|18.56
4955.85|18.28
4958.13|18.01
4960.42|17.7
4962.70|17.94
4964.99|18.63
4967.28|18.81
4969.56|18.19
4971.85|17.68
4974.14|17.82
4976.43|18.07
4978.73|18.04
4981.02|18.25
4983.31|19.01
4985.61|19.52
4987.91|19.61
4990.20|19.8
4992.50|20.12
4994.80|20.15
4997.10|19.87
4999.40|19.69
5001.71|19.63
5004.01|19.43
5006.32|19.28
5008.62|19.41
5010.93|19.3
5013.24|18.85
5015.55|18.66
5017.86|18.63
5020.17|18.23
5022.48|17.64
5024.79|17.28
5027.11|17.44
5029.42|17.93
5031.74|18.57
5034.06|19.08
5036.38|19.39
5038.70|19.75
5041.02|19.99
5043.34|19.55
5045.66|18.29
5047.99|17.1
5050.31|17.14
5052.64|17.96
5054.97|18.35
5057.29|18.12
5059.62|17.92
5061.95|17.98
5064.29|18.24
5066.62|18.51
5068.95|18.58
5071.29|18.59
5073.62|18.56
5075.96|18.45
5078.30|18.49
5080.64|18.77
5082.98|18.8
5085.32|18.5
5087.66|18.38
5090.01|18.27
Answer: -0.7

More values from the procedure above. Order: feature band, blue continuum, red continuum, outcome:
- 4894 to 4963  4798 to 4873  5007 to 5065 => -1.74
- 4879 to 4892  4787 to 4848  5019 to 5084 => -0.84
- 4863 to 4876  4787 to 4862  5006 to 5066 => -1.03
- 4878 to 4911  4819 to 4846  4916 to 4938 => 0.21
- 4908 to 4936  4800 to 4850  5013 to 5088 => -1.25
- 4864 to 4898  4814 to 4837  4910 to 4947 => -1.41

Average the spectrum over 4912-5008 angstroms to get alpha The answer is 18.7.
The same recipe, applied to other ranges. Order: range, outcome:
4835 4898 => 18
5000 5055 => 18.6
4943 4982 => 18.4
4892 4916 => 17.5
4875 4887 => 18.4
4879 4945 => 18.1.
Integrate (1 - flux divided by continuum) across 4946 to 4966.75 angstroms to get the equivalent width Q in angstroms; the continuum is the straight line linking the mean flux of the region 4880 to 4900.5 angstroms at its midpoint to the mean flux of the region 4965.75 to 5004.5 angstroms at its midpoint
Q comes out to 0.1 angstroms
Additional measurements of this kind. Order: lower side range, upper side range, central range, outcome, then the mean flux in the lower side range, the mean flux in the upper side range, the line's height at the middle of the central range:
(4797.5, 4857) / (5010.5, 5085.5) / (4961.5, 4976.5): -0.2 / 16.9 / 18.4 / 17.9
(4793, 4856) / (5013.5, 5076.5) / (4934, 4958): -1.6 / 16.9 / 18.4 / 17.7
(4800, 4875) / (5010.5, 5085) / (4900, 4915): -0.2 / 17.2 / 18.4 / 17.6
